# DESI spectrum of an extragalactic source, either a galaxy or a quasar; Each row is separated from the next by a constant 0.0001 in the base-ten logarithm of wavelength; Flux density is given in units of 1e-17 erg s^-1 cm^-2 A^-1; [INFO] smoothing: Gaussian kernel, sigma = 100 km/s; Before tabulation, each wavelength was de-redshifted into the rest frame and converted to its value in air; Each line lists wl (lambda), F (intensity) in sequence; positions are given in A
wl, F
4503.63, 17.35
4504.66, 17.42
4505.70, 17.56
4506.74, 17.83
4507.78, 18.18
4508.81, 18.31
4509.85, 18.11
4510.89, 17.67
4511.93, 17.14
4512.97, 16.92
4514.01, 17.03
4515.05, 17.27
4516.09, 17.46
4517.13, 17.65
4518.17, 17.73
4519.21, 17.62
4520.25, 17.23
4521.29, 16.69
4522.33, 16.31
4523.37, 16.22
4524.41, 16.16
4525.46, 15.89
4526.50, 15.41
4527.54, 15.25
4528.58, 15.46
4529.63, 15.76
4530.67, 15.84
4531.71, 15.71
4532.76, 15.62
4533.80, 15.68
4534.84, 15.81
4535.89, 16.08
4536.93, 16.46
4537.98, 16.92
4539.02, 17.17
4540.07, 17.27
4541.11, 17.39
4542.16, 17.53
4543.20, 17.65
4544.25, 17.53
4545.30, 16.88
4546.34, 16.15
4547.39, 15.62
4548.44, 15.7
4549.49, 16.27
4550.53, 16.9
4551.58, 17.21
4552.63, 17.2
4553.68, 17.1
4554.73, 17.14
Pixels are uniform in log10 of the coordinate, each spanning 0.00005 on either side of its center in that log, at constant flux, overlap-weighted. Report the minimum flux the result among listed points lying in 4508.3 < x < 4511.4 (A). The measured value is 17.67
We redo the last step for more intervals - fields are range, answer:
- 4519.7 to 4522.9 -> 16.31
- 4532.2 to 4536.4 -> 15.62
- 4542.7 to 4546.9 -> 16.15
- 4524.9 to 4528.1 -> 15.25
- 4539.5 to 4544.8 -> 17.27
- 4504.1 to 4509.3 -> 17.42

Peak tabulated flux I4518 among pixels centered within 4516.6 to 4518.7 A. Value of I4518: 17.73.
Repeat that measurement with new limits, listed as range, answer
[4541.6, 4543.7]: 17.65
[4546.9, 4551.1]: 16.9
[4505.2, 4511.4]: 18.31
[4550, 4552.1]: 17.21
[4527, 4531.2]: 15.84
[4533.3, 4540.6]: 17.27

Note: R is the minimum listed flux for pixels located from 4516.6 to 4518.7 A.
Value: 17.65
